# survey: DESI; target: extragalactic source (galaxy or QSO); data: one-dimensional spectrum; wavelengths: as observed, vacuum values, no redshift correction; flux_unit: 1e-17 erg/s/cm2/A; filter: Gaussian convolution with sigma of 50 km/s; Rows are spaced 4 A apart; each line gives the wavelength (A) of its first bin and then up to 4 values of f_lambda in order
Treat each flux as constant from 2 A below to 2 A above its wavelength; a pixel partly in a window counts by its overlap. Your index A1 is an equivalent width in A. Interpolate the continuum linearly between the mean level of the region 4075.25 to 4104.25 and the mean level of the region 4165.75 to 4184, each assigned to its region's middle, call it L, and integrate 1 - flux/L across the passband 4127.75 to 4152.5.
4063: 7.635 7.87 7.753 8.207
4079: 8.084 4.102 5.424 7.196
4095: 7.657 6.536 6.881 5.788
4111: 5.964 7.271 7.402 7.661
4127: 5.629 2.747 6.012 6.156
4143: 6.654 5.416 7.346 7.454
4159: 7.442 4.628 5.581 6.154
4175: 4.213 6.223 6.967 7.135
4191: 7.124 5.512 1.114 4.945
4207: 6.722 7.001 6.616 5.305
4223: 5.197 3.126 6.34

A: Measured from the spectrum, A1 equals 1.8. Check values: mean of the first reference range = 6.65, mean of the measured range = 5.68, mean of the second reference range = 5.78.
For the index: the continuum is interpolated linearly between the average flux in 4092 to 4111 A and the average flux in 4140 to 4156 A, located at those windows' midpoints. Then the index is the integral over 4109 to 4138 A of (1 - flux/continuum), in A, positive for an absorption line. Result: 2.4 A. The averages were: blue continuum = 6.66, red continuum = 6.64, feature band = 6.1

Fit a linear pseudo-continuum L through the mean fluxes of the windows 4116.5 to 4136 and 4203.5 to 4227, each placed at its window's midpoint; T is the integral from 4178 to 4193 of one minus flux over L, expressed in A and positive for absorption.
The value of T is -2.7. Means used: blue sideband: 5.92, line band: 6.9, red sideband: 5.83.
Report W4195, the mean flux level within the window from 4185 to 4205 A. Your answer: 5.17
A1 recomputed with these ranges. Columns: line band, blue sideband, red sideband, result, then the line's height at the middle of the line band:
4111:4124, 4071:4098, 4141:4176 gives -1.33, 6.53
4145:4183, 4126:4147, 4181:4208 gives -4.06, 5.51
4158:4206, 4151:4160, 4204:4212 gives 9.92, 7.01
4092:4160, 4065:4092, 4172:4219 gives -0.09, 6.46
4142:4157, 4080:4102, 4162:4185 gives -2.23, 5.85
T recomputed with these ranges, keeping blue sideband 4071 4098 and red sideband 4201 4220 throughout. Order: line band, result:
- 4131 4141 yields 1.7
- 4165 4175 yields 1.3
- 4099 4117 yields 0.6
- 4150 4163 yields -1.1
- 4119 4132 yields 1.5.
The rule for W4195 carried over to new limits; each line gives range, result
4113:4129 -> 6.99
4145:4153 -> 6.38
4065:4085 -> 7.2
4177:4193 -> 6.86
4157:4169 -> 5.88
